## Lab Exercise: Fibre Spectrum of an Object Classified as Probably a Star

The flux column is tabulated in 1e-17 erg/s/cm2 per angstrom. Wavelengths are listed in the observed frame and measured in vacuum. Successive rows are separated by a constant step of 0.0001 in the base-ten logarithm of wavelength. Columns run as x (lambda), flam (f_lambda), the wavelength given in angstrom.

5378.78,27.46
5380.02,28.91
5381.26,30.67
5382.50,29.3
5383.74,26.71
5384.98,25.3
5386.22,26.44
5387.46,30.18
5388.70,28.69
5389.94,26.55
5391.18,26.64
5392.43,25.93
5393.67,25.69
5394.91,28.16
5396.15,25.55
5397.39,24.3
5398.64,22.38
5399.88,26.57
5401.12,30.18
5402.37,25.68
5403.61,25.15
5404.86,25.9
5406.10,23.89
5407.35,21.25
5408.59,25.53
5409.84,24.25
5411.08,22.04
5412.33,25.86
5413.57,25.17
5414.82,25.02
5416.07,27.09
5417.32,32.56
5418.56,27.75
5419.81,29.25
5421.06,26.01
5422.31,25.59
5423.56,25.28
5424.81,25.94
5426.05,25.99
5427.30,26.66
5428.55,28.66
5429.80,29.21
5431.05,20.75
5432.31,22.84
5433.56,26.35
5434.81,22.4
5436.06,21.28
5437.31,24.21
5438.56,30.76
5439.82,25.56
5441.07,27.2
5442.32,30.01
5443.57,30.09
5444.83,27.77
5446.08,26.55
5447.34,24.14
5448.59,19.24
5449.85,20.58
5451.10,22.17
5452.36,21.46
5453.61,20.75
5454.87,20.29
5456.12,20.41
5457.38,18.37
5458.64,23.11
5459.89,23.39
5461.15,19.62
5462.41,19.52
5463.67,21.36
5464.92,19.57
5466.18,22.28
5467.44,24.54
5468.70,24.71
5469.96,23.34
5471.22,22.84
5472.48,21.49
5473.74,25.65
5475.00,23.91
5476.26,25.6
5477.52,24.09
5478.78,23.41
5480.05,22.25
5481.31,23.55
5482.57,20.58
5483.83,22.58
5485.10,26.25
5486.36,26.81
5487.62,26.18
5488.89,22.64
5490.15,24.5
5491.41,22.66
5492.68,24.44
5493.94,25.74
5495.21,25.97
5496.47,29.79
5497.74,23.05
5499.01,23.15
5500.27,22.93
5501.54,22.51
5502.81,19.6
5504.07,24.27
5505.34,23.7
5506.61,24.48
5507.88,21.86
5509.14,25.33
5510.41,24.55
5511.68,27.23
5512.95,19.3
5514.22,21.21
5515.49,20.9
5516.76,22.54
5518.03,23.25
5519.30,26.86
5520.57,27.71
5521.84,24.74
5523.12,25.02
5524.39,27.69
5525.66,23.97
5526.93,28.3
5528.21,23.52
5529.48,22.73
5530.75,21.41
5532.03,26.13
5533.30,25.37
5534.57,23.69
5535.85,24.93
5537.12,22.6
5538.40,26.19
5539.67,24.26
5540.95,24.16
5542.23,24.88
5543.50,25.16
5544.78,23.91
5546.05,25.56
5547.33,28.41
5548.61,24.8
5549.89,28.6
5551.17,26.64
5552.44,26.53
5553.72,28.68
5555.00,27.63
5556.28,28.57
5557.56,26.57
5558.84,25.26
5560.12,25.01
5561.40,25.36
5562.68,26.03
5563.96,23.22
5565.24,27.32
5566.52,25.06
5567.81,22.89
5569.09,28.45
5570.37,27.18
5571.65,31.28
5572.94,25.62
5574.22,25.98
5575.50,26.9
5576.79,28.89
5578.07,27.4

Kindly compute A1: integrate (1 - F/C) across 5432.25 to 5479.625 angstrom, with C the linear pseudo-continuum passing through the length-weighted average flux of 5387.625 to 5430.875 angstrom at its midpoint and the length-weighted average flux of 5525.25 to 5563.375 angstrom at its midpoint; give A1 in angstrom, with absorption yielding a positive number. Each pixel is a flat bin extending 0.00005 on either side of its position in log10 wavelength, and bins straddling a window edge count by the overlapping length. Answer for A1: 4.6 angstrom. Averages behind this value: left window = 26.2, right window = 25.5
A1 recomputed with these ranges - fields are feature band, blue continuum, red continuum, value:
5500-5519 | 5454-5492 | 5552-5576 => 1.0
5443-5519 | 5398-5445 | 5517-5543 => 6.3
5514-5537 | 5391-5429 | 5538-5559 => 1.5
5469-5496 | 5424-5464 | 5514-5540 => 0.2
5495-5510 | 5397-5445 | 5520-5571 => 1.1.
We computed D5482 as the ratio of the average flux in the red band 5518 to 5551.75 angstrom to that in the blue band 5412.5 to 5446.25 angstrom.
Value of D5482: 0.95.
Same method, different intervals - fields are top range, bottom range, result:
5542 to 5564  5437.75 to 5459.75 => 1.09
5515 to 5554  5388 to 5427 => 0.97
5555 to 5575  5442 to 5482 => 1.15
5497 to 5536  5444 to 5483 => 1.06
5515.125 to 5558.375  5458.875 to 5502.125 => 1.08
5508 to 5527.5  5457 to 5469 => 1.13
